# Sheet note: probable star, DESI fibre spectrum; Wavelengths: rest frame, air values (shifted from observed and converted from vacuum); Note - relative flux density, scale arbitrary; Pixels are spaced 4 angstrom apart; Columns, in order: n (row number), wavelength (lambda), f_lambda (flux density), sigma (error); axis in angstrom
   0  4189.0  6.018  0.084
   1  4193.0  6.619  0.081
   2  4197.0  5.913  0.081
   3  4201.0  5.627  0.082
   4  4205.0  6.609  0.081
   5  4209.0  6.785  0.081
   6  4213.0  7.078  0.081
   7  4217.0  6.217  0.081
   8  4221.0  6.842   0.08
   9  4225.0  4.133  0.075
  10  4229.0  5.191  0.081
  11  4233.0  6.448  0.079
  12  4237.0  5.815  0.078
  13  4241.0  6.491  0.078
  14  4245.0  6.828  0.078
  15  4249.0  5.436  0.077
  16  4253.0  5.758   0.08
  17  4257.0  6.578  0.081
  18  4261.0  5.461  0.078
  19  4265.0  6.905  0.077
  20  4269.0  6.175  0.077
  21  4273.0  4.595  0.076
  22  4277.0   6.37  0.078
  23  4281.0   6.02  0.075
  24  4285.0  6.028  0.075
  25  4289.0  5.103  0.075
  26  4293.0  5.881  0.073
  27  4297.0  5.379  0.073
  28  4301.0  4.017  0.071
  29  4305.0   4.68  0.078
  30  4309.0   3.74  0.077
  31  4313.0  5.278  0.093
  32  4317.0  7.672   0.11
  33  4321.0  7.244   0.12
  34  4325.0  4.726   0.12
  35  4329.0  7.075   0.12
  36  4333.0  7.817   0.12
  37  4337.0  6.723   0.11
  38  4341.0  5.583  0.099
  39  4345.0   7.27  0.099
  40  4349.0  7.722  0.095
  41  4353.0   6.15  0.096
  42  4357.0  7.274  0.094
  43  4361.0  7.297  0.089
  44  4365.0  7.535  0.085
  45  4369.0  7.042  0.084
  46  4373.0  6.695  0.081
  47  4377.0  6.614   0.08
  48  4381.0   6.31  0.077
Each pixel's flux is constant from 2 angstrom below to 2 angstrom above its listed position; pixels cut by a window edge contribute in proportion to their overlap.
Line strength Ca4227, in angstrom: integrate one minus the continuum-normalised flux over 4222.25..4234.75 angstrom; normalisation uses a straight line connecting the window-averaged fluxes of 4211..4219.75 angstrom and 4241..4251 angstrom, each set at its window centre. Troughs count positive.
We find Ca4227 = 2.2 angstrom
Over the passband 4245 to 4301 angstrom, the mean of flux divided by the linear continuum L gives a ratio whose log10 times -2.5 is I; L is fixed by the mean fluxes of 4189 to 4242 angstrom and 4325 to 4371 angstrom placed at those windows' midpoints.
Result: 0.12 mag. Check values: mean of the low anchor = 6.12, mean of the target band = 5.79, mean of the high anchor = 6.94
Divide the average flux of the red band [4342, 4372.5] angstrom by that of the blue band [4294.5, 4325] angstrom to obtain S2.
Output 1.3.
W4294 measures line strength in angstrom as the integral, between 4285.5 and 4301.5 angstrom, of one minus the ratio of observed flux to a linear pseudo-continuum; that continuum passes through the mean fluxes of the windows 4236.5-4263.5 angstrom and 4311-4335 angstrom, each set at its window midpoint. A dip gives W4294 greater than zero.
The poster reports 2.8 angstrom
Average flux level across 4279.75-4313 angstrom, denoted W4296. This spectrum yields 5.1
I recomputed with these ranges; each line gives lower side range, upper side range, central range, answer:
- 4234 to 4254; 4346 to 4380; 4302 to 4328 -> 0.20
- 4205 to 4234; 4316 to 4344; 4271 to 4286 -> 0.12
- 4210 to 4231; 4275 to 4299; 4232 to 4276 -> -0.03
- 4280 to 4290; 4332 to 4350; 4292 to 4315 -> 0.27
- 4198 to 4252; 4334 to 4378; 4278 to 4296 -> 0.13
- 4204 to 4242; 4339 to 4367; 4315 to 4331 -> 0.02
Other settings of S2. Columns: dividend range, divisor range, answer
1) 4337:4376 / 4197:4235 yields 1.14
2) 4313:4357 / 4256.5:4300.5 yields 1.17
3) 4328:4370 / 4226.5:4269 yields 1.16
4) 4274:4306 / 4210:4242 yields 0.90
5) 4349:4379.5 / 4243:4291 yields 1.18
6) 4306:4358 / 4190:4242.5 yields 1.05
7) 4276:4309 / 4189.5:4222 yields 0.82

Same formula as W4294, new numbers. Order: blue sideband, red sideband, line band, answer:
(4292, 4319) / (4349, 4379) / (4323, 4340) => -1.4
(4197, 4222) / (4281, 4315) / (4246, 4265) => -0.8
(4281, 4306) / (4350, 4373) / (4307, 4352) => -1.5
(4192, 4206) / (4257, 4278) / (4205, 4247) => -1.0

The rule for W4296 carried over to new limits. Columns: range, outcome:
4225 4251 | 5.89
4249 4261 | 5.93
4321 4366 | 6.84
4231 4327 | 5.78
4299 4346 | 5.96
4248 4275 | 5.86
